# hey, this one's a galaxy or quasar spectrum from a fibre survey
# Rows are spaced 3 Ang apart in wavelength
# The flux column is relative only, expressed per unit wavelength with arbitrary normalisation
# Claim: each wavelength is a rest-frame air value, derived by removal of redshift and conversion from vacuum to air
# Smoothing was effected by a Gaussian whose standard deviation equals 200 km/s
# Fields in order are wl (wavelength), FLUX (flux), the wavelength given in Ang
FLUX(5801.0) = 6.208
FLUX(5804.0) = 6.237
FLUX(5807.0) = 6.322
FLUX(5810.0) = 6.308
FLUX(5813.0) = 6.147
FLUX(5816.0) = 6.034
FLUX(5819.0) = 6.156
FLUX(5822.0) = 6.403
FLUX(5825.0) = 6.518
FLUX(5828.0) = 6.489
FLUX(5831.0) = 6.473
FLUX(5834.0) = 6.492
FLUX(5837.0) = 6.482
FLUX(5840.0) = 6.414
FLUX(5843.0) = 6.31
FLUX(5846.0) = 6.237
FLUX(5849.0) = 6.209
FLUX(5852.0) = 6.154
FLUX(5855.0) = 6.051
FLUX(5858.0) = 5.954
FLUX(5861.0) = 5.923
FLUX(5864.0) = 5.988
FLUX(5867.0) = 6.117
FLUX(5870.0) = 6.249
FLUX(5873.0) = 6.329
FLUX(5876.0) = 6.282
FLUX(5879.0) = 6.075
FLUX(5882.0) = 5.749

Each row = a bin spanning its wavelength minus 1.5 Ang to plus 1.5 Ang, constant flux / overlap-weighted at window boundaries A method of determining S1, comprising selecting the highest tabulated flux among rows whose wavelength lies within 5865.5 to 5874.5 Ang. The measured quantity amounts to 6.329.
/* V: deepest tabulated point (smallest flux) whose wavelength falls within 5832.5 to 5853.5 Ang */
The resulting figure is 6.154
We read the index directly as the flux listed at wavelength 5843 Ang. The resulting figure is 6.31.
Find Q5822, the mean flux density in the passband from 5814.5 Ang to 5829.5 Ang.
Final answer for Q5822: 6.32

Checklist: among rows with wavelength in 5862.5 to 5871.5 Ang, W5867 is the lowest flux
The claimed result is 5.988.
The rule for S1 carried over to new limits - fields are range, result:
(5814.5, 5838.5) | 6.518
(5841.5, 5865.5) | 6.31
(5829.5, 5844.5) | 6.492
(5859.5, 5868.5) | 6.117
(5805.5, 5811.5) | 6.322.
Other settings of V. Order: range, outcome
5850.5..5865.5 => 5.923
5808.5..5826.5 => 6.034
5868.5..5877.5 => 6.249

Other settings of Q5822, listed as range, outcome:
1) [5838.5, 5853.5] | 6.26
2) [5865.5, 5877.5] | 6.24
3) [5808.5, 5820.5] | 6.16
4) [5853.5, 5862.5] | 5.98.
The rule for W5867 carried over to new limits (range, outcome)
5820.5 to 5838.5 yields 6.403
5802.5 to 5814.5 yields 6.147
